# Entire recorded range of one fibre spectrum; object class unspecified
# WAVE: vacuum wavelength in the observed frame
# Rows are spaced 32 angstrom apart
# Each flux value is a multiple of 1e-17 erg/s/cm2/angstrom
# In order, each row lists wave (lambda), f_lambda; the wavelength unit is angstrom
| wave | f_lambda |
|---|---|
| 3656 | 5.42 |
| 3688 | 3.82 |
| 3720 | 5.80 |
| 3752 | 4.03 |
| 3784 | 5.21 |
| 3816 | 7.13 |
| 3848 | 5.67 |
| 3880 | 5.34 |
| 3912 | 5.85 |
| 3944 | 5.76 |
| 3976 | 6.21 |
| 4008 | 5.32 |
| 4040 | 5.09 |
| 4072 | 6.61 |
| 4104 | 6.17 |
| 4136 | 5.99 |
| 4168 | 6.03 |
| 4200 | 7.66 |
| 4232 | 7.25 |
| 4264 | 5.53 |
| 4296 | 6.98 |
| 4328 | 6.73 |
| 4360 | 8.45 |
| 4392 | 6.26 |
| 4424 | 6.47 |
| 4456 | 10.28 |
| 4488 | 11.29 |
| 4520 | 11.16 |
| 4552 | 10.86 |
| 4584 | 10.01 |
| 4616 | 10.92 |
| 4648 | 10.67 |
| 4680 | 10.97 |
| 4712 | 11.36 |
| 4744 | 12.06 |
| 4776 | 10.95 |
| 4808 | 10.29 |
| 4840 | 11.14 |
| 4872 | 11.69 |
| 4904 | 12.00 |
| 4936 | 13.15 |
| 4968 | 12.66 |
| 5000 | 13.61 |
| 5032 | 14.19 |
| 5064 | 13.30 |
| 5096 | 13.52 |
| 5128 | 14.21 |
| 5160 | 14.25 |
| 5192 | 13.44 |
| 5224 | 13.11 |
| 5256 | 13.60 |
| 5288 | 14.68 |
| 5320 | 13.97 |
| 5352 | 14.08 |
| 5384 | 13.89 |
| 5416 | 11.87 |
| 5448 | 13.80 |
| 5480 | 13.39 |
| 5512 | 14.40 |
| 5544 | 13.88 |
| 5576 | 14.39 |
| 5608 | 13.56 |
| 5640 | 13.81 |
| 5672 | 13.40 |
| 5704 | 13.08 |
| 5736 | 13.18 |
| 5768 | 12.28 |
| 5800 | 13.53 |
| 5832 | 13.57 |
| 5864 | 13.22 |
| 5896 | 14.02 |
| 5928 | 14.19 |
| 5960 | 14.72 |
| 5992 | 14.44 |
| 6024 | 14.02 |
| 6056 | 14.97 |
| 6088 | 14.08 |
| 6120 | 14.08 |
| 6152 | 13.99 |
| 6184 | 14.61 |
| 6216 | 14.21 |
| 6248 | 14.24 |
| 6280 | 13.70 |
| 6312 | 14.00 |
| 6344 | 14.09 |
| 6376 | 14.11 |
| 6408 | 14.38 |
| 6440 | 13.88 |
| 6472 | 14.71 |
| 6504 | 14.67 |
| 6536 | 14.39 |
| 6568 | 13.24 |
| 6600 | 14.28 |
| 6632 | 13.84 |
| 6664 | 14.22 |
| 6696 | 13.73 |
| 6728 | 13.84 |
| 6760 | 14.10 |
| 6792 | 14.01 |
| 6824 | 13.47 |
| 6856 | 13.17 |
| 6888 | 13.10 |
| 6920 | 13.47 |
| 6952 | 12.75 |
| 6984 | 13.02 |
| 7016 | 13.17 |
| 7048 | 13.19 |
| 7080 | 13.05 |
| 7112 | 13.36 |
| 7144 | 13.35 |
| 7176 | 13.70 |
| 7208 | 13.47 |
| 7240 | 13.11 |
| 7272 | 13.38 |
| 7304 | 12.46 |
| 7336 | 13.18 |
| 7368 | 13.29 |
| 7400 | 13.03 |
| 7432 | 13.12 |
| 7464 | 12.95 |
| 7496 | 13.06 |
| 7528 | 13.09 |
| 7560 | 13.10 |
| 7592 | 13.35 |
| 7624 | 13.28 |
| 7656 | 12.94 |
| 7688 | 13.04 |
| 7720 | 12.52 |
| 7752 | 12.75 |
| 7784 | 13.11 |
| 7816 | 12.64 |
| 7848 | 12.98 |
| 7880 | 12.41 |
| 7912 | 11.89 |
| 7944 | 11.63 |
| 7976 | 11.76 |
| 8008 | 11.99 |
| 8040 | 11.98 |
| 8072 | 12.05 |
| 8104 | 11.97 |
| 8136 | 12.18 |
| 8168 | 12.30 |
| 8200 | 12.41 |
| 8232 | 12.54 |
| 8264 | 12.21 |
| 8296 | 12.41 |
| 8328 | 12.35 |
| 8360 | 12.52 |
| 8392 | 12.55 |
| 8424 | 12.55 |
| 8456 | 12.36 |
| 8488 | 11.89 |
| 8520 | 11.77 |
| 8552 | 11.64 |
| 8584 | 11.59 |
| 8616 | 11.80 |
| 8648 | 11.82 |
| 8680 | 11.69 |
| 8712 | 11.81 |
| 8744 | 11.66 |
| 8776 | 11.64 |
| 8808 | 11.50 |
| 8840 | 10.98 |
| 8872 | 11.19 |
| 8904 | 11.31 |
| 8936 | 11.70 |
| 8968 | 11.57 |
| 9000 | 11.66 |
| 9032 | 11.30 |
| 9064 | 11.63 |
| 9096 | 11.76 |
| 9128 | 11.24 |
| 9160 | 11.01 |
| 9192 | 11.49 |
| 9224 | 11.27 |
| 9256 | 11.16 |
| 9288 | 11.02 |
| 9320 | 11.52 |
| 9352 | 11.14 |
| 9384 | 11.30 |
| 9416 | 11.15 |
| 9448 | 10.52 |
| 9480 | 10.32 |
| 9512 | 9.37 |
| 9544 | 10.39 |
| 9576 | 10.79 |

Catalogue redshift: 0.11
